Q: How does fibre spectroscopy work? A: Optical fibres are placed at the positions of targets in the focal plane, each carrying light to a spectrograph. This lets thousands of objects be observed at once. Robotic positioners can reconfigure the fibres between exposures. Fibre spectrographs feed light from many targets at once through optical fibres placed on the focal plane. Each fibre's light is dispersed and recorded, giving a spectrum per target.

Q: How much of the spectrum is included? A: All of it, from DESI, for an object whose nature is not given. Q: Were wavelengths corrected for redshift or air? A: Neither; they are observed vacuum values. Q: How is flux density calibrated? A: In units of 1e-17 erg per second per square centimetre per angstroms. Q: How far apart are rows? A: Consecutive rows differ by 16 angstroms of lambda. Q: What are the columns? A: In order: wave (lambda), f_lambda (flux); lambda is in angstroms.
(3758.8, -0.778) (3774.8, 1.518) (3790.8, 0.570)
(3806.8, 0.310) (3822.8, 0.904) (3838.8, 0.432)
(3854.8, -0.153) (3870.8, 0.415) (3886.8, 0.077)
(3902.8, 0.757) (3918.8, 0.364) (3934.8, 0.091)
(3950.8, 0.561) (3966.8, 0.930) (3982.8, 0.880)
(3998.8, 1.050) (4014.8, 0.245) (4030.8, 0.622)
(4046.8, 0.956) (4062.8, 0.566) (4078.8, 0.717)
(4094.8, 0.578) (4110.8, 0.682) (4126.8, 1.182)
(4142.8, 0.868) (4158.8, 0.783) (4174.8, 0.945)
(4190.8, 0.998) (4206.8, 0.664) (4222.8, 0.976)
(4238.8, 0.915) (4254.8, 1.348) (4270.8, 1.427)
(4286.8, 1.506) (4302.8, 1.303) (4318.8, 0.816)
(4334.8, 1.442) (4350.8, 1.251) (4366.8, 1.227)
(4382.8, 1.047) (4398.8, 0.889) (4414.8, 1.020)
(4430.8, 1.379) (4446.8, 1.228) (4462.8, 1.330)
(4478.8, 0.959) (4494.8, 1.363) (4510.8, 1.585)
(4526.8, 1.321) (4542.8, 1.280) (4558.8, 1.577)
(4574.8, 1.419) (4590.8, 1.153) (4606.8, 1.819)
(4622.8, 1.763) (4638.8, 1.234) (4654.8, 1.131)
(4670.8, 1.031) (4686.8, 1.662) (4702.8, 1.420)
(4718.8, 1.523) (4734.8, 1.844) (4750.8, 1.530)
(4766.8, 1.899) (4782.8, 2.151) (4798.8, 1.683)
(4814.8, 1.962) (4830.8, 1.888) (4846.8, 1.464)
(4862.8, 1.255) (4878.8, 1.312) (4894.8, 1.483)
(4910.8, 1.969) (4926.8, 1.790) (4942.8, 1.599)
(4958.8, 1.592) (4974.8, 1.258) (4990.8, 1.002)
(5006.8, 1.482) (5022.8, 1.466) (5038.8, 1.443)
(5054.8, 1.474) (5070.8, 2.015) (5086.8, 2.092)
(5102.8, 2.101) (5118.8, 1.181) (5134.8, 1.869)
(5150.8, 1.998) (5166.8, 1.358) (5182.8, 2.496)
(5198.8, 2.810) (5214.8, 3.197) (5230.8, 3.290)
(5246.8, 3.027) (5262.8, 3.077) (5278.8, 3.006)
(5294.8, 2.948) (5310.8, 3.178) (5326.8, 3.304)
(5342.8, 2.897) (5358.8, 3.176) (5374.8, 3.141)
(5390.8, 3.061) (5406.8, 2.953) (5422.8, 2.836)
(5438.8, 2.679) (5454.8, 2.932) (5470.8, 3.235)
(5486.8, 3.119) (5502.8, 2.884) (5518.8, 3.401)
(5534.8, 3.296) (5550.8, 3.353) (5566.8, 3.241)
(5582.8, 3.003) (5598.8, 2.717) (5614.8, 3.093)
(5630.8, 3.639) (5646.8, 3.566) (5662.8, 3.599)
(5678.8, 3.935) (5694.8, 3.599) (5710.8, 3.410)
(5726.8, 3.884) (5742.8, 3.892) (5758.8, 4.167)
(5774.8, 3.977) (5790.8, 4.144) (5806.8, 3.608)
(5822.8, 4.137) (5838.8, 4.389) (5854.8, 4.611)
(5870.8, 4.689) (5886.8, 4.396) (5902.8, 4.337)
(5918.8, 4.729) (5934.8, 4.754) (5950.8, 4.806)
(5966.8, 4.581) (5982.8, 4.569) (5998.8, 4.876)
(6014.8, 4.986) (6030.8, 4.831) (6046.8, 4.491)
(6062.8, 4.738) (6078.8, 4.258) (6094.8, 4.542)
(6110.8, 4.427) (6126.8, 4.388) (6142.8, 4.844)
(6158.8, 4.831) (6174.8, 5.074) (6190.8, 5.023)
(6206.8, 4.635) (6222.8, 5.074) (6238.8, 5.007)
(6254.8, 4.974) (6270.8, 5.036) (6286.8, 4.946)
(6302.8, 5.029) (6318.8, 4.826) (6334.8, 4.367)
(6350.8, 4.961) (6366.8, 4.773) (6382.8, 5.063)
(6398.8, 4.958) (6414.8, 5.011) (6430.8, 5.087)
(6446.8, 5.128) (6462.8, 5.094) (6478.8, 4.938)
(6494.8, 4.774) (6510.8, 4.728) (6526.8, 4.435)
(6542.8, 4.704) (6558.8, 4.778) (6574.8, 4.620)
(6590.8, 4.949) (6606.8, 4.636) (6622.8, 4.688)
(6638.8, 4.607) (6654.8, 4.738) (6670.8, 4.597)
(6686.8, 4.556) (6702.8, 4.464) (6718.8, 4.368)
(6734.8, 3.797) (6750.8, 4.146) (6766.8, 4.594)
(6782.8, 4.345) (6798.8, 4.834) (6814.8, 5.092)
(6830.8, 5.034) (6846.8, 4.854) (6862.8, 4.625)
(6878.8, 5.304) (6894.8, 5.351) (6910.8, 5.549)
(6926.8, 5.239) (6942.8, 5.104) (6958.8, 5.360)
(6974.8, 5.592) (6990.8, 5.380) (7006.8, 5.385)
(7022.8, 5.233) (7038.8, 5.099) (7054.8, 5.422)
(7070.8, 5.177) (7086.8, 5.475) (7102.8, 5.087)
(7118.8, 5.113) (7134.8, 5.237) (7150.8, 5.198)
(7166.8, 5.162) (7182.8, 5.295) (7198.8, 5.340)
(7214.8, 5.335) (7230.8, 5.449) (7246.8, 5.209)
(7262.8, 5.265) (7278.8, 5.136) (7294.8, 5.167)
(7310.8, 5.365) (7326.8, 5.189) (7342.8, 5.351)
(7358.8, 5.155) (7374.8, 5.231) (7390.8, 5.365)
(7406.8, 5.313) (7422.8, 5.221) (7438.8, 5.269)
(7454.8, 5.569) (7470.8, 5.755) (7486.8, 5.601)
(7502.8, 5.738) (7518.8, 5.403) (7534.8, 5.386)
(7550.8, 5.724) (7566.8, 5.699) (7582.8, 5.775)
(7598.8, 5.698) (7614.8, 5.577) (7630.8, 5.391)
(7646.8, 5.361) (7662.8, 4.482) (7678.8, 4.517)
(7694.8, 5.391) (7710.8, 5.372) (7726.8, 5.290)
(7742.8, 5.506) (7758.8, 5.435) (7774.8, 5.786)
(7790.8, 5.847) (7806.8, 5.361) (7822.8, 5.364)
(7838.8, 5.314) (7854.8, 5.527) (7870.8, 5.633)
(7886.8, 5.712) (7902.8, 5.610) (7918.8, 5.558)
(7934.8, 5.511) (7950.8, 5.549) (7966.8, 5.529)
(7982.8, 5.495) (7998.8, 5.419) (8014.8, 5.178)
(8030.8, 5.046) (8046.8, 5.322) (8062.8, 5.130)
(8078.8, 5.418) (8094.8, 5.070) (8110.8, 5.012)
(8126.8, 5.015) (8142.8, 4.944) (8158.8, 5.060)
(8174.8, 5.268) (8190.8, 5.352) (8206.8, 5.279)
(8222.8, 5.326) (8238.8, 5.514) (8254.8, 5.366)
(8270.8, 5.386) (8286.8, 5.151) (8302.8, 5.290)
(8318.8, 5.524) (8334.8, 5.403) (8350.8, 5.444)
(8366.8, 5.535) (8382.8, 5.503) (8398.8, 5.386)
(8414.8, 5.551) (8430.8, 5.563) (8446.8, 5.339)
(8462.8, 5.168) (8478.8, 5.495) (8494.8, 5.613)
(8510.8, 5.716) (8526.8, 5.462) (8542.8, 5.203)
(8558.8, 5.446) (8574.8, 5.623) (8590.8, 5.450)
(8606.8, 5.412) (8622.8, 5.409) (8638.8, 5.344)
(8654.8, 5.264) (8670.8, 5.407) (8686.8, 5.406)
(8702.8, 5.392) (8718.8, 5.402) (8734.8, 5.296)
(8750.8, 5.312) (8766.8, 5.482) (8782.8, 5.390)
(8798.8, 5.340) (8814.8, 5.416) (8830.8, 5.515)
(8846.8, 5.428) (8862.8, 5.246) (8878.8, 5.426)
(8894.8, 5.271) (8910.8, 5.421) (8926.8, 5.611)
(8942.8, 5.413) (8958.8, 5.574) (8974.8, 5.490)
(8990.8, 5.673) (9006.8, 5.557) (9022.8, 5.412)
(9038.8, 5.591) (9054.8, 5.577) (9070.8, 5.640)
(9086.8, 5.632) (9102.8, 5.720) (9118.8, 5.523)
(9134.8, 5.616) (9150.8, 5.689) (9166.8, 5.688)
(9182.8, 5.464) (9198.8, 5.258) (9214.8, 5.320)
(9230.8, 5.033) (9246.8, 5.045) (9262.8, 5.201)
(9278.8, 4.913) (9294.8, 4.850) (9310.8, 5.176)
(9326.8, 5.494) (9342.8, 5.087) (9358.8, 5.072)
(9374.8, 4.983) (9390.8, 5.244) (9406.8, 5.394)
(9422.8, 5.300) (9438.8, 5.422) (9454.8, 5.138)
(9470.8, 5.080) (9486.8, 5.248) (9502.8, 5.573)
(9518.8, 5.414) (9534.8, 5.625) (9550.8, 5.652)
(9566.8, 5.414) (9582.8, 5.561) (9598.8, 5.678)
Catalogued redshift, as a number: 0.30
